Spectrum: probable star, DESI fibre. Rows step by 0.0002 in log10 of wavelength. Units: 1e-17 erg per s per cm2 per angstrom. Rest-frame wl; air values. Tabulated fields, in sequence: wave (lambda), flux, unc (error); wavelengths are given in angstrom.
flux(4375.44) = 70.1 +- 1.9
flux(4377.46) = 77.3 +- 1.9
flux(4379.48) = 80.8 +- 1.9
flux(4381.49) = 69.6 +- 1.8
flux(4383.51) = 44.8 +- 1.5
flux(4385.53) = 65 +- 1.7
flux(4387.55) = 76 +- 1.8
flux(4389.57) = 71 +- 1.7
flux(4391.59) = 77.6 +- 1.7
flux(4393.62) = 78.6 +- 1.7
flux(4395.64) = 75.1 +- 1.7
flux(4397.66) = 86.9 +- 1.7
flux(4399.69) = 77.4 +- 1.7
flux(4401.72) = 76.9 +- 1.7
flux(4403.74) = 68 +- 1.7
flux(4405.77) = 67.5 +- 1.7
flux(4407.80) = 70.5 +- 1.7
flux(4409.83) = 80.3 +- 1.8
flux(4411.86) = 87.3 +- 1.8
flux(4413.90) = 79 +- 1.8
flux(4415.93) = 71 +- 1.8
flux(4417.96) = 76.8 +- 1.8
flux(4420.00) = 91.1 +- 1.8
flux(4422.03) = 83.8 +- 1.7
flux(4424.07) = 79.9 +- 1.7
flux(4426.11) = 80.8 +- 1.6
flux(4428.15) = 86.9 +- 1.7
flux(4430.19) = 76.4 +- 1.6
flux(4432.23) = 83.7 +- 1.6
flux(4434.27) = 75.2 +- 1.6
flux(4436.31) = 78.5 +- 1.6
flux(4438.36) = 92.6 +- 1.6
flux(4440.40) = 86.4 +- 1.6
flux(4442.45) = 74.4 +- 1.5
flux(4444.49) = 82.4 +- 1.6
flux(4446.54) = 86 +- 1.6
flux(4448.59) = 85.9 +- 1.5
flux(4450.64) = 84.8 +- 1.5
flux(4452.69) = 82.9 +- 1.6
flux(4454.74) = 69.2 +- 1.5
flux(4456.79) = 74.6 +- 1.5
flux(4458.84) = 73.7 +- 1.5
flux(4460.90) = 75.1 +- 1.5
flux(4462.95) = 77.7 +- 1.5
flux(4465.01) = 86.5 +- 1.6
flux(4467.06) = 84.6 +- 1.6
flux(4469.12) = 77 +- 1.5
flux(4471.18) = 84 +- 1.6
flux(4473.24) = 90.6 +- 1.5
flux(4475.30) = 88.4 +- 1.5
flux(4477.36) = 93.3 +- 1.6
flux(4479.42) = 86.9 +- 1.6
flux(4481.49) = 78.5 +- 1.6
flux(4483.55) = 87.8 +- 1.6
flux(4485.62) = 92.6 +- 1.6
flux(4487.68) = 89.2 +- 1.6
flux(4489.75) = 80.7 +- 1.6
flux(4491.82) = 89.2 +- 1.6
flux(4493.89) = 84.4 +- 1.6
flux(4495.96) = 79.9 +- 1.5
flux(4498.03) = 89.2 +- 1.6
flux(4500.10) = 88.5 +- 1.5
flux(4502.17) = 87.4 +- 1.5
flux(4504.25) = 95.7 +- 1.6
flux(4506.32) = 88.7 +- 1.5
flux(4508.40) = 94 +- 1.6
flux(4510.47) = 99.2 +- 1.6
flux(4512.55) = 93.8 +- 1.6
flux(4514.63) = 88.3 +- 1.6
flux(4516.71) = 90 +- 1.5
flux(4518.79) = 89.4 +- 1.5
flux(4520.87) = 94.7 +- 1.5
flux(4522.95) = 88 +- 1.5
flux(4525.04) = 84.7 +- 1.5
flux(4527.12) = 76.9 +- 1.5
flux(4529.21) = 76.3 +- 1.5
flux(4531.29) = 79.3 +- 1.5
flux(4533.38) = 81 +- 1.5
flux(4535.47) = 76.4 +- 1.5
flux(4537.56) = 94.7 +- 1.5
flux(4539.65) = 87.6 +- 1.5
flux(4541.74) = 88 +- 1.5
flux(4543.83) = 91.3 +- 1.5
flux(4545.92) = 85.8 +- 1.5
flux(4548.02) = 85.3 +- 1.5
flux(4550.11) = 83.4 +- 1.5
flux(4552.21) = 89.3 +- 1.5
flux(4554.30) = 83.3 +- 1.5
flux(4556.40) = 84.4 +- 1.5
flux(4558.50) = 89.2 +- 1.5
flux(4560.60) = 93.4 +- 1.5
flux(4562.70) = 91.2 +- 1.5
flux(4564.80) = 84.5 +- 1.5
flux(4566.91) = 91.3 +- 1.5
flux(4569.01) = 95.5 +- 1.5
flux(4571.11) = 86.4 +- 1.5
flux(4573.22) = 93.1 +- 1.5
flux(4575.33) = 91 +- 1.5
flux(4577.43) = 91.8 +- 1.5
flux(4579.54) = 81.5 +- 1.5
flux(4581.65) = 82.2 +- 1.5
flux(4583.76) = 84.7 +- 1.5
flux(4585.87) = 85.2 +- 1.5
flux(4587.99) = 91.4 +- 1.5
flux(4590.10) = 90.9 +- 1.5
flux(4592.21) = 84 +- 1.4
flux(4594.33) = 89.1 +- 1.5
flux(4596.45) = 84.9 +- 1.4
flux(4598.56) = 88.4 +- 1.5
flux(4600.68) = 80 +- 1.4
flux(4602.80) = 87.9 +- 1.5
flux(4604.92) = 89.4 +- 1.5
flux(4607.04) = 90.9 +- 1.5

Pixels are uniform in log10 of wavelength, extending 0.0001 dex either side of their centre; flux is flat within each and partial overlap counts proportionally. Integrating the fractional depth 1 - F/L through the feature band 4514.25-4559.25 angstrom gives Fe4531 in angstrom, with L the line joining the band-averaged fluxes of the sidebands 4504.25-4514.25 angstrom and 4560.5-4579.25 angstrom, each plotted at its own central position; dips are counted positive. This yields 3.2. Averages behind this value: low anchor 93.8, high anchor 90.4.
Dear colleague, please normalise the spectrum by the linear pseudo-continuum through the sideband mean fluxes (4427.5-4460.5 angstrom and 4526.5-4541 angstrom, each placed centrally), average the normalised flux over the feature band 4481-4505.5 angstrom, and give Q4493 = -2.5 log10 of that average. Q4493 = -0.07 mag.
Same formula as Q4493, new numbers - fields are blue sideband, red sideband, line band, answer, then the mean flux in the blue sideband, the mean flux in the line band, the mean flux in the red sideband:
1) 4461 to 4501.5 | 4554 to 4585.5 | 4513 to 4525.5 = -0.04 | 85.5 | 89.6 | 88.3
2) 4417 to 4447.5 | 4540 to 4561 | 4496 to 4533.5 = -0.03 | 82.3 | 88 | 87.2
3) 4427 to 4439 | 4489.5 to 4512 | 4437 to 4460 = 0.03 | 81.8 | 81.1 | 89.2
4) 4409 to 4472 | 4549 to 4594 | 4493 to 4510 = -0.06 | 80.9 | 88.9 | 88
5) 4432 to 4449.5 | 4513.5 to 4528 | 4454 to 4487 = 0.02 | 82.7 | 82.7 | 87.6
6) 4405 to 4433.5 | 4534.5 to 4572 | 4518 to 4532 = 0.02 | 79.7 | 84.2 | 87.9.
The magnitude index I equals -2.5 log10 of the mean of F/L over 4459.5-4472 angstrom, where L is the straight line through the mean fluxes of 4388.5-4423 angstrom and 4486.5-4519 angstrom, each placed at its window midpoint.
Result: 0.06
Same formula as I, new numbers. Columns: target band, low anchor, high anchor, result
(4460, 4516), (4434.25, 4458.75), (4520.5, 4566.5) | -0.052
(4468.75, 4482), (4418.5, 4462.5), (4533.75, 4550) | -0.042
